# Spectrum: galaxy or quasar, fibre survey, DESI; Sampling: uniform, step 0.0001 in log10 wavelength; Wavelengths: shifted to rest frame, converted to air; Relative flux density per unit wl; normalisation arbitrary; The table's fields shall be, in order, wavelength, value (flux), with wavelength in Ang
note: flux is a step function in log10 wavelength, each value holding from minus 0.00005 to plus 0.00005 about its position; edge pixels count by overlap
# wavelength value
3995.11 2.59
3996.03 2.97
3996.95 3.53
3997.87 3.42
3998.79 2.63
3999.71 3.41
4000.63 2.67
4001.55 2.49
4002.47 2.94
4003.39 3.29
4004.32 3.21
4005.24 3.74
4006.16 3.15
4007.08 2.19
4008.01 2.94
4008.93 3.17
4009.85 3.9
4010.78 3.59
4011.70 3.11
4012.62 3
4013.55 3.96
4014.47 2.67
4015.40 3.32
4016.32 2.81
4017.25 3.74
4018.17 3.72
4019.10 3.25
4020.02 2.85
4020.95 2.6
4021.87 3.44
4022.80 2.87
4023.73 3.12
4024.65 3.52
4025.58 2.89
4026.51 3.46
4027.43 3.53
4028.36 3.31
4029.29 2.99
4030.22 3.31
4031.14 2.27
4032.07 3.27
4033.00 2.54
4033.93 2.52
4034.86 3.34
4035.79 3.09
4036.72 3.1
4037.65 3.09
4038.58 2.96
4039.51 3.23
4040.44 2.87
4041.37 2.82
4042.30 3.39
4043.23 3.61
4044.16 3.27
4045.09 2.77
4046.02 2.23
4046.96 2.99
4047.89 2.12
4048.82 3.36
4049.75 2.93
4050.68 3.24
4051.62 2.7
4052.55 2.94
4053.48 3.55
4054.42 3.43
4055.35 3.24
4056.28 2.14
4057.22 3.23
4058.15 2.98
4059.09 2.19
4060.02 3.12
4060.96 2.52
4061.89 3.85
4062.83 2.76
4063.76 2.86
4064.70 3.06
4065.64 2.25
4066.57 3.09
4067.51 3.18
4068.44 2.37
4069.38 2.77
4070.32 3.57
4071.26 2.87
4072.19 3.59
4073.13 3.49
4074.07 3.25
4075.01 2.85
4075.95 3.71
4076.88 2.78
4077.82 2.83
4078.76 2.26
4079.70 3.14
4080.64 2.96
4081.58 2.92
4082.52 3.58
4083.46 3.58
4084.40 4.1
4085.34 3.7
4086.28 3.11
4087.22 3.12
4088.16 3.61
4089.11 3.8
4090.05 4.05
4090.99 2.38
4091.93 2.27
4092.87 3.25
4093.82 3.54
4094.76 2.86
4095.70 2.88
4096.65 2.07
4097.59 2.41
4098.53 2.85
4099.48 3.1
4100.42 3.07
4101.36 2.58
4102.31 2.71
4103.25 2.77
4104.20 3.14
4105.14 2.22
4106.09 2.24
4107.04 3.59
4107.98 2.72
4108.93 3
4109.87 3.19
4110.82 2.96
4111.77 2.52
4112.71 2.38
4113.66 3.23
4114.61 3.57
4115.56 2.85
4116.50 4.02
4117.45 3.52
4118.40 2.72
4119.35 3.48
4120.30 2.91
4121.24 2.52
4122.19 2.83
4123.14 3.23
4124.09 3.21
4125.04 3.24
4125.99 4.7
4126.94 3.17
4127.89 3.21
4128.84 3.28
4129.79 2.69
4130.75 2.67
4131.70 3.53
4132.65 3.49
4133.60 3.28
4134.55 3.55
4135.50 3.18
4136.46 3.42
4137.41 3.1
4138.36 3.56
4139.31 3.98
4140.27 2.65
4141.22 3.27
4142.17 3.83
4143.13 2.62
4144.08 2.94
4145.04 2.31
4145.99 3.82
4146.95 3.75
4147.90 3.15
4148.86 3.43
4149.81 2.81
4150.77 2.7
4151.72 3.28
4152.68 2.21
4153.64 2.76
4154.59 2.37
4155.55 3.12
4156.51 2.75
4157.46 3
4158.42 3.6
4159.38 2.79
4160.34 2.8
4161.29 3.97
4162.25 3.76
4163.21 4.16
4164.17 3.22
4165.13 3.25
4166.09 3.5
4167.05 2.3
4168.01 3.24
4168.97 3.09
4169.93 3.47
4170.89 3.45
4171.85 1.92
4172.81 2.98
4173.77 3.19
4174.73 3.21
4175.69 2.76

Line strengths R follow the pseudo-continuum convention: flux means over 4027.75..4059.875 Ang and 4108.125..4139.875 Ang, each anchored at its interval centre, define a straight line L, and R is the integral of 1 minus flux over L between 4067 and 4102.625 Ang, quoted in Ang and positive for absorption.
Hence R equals 0.1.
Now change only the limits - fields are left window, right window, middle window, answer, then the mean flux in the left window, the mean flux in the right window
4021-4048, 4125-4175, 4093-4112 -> 1.8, 3.04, 3.18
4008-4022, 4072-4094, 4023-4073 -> 3.7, 3.26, 3.24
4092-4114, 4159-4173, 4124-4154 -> -1.8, 2.83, 3.2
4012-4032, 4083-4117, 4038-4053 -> 0.8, 3.17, 3.04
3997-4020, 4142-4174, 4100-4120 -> 0.9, 3.18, 3.1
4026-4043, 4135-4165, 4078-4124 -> 1.4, 3.07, 3.17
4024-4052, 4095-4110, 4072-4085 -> -1.6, 3.03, 2.78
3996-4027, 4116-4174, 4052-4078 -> 1.3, 3.17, 3.18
